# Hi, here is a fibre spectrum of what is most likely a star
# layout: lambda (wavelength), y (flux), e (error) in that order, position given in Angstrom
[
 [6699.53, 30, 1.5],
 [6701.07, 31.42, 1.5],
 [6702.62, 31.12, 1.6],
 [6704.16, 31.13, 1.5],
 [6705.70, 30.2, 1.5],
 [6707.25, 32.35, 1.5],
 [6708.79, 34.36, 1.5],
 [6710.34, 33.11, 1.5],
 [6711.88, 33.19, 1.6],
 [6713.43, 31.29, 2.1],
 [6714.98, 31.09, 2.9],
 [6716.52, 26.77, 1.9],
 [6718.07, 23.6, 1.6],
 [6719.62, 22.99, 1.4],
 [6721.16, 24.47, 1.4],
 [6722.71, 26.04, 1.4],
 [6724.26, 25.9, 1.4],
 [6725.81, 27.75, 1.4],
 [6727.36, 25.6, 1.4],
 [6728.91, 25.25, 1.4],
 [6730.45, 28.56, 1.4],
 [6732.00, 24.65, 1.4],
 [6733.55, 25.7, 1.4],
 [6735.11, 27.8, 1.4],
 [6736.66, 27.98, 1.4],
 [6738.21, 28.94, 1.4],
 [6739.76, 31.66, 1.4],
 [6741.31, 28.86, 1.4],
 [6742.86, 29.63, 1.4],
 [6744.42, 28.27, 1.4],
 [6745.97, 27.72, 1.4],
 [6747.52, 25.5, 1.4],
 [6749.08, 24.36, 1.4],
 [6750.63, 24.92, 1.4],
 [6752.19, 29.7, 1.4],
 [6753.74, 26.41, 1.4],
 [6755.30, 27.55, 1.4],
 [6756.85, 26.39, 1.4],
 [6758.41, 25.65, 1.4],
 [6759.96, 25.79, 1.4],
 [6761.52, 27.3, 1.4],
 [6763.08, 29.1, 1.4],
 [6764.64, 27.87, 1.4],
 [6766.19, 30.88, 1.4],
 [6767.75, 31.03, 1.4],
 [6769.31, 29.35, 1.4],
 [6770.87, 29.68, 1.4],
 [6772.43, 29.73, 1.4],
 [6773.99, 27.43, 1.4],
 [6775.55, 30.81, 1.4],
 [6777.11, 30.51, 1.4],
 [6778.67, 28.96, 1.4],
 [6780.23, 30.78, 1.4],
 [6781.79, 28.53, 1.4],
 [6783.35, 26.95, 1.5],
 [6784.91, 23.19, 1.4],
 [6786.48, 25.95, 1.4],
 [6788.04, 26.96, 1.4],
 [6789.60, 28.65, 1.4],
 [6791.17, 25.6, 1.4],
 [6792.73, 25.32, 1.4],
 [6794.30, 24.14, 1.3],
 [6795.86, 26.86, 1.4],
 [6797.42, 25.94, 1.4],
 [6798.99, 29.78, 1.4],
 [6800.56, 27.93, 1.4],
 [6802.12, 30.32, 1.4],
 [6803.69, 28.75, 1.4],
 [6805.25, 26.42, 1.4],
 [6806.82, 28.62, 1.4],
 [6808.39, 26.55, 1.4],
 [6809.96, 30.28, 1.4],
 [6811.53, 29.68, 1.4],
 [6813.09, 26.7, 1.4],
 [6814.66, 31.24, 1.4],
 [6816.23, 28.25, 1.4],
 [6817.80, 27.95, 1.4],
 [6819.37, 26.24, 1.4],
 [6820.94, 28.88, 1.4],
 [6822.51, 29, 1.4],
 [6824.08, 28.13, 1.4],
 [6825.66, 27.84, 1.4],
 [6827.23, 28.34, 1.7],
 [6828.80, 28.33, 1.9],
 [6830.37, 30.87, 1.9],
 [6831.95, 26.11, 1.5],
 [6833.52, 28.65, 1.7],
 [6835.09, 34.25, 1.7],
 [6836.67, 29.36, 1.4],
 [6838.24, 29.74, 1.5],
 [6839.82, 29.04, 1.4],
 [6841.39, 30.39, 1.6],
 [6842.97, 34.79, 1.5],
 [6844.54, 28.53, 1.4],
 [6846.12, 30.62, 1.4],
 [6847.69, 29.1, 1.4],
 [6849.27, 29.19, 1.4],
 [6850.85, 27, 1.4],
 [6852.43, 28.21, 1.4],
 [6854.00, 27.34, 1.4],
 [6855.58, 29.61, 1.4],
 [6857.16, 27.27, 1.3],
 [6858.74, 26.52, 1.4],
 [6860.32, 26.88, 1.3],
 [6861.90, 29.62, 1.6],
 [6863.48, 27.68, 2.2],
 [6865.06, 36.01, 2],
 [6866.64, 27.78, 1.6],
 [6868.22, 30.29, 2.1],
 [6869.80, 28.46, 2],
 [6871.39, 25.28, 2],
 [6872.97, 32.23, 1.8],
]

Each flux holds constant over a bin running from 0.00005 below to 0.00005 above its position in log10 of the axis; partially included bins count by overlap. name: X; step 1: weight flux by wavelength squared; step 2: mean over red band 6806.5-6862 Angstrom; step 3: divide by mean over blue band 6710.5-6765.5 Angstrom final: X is 1.1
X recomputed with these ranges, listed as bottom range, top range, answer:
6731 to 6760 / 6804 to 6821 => 1.06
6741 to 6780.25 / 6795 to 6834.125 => 1.02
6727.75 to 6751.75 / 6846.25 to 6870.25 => 1.09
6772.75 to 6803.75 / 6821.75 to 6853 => 1.08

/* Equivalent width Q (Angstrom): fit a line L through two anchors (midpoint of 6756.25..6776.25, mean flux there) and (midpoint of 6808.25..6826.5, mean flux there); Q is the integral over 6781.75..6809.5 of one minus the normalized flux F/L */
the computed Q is 1.4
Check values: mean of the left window 28.5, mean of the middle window 27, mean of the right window 28.5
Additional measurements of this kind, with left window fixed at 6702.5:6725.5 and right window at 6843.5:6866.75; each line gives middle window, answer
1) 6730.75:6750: 1.0 Angstrom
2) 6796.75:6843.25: 0.0 Angstrom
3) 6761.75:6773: -0.2 Angstrom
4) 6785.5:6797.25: 1.1 Angstrom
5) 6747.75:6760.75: 1.2 Angstrom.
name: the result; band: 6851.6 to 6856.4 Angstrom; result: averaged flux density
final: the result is 28.4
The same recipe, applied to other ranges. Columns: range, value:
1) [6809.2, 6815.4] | 29.5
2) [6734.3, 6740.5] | 29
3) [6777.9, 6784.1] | 28.8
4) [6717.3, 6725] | 24.6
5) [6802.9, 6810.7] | 28.1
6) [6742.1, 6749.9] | 27.1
